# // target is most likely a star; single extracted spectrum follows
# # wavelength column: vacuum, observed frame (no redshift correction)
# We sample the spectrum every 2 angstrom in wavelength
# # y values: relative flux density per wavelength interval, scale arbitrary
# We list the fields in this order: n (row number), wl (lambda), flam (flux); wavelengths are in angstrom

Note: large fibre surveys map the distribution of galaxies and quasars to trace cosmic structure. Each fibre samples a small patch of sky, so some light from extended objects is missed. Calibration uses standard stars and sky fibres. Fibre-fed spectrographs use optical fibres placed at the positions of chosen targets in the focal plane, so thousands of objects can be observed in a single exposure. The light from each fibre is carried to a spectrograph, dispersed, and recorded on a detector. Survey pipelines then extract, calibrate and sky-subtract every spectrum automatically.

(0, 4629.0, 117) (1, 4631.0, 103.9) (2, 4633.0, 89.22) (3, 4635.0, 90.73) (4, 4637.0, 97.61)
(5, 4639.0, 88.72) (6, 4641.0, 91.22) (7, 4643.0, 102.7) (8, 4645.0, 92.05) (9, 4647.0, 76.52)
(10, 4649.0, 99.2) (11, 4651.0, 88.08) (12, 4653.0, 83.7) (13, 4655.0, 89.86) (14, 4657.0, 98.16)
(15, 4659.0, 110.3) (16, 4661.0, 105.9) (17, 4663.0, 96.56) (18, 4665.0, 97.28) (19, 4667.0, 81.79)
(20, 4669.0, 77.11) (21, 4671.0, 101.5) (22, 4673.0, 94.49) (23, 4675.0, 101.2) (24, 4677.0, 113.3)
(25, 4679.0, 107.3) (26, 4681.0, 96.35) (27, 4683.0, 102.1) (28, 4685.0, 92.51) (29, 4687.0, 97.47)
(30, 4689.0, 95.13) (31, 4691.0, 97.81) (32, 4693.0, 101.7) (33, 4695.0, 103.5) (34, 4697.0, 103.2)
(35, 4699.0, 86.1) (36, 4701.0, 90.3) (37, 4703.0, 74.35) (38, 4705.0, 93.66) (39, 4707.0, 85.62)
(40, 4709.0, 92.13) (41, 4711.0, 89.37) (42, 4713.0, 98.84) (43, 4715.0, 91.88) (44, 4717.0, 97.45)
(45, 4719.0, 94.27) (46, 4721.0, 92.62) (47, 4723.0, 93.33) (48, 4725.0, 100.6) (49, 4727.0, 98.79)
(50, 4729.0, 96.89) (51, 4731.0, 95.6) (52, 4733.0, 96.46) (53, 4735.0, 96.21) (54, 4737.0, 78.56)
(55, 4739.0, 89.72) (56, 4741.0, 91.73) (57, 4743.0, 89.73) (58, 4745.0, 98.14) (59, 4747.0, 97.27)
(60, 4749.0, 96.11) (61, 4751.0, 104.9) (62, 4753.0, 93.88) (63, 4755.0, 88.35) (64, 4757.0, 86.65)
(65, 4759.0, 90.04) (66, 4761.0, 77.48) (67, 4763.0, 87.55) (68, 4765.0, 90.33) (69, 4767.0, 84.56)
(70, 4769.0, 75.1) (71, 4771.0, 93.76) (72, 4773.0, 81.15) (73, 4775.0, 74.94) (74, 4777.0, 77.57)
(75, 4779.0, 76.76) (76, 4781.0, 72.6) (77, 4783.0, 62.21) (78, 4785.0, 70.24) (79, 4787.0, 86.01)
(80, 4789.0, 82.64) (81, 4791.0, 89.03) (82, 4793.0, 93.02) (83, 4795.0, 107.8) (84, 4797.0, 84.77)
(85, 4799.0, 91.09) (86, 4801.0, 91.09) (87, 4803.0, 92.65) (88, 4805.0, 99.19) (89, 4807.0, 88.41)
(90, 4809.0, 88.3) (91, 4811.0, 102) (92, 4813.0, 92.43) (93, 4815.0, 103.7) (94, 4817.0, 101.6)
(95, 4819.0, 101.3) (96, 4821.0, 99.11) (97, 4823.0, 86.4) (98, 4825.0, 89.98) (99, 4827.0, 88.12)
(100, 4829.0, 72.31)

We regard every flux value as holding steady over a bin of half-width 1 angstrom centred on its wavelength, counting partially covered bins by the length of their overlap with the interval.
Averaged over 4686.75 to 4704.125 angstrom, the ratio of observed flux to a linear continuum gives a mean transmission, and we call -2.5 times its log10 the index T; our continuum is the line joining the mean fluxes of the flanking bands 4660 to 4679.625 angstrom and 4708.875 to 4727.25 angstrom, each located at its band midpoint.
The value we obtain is 0.02 mag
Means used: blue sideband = 97.5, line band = 94.3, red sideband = 94.9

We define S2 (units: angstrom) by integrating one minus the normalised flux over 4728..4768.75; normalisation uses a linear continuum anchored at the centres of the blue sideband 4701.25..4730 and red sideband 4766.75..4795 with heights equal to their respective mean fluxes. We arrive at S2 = -2.07 angstrom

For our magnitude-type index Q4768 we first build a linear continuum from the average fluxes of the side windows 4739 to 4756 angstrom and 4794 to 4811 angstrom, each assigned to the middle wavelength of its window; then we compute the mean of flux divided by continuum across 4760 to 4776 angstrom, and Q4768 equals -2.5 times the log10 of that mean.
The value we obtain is 0.14 mag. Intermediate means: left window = 94.7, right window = 93.4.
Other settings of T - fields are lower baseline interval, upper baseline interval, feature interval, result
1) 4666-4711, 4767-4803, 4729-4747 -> -0.044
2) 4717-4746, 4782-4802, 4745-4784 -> 0.055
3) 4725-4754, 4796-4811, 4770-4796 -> 0.130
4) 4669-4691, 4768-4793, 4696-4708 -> 0.068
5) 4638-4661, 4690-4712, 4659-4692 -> -0.055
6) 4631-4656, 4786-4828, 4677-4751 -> -0.032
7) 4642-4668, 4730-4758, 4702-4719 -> 0.033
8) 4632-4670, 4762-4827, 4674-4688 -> -0.112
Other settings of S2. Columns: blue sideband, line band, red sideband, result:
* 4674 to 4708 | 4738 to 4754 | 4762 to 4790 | -1.79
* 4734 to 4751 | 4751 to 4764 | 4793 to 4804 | 0.61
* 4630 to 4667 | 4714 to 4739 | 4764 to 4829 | -0.93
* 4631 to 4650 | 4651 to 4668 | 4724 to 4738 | -0.36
